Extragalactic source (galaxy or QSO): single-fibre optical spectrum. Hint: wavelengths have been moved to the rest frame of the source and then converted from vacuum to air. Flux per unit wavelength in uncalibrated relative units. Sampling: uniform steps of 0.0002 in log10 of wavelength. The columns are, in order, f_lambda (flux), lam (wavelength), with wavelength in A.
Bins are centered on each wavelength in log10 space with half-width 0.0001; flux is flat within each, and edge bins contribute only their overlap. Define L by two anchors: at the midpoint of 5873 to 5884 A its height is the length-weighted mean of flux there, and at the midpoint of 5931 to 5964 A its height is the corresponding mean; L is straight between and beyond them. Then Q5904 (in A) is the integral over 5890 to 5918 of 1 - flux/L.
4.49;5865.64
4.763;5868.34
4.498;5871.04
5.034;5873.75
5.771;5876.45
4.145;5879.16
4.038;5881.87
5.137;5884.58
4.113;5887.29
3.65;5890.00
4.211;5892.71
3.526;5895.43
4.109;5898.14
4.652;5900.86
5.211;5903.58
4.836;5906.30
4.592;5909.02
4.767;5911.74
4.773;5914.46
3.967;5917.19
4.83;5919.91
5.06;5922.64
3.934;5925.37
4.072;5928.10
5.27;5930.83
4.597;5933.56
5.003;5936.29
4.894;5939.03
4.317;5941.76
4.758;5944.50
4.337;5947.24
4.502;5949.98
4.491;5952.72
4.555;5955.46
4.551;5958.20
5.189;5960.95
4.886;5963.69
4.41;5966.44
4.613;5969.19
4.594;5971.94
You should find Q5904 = 1.8 A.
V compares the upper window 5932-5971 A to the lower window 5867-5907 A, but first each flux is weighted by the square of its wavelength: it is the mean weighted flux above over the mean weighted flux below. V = 1.06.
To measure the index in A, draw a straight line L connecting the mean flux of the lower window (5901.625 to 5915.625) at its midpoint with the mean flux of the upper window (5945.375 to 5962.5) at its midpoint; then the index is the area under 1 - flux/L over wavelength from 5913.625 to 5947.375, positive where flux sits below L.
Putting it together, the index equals 0.8 A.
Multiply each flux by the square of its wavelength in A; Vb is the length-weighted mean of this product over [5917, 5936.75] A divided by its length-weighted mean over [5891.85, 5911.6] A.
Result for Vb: 1.04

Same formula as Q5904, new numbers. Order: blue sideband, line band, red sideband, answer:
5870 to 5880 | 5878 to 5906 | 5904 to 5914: 3.1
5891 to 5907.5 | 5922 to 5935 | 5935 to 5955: -0.1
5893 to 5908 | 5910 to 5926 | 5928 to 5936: 0.2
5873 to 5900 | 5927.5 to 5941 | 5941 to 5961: -0.8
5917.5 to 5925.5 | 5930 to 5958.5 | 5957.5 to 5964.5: 0.8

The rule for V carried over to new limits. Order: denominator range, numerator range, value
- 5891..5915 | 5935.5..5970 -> 1.05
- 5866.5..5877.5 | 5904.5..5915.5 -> 0.97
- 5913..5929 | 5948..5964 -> 1.06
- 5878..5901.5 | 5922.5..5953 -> 1.12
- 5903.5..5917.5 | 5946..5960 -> 0.97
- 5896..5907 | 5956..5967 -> 1.06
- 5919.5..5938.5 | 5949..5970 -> 1.00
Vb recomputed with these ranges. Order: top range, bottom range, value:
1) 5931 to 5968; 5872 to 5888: 1.01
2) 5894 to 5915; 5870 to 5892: 1.01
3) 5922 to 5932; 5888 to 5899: 1.18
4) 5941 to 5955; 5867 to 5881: 0.96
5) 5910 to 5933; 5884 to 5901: 1.12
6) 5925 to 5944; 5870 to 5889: 1.01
